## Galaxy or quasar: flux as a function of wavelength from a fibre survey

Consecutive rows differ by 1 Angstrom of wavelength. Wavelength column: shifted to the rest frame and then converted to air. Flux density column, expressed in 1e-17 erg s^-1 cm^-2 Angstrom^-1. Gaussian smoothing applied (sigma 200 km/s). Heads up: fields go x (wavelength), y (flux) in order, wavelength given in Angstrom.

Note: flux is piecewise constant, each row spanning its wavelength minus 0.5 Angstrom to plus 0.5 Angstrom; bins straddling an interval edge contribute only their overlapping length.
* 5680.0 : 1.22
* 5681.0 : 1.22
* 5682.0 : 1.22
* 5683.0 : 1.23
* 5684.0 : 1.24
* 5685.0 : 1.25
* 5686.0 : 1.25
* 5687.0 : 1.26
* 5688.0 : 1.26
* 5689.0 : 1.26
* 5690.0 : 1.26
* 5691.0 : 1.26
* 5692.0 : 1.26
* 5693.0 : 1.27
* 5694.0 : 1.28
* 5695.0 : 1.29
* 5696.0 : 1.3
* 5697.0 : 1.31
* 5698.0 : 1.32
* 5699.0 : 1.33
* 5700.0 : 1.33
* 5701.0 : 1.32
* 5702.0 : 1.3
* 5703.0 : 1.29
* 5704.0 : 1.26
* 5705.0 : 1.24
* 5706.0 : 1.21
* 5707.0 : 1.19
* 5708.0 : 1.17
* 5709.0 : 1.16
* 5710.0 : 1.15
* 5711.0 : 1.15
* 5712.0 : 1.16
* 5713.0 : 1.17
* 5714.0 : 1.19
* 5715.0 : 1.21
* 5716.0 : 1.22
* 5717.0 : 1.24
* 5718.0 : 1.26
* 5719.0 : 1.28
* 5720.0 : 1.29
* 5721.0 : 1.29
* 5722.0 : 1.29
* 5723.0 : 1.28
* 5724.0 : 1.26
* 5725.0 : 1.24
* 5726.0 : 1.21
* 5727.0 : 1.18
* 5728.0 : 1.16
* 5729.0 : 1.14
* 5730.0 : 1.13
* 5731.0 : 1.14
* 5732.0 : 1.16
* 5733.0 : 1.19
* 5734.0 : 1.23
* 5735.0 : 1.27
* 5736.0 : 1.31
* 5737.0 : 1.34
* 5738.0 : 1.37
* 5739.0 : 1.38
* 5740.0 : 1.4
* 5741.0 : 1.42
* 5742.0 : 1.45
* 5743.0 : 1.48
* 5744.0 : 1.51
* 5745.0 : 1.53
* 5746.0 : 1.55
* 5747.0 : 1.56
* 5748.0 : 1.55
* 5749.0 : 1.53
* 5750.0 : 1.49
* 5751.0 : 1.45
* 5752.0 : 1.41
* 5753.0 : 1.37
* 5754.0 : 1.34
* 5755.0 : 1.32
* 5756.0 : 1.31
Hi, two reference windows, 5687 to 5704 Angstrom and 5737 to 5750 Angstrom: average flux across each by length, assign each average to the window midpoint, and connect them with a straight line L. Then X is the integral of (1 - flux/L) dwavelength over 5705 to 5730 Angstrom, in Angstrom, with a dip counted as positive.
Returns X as 2.9 Angstrom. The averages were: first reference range 1.29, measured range 1.21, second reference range 1.47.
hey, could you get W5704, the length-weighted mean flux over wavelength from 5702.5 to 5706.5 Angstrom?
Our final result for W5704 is 1.25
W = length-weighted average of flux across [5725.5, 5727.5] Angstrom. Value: 1.19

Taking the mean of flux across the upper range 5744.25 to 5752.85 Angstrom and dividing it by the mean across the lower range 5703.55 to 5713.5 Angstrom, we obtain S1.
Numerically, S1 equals 1.27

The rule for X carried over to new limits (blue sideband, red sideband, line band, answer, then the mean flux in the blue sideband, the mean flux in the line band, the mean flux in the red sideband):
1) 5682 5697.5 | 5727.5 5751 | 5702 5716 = 1.09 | 1.26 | 1.2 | 1.36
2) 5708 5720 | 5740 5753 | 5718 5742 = 1.38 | 1.2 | 1.26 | 1.49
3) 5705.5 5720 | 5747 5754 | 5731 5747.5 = 0.13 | 1.2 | 1.38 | 1.46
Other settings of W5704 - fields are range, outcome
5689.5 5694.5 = 1.27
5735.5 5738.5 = 1.34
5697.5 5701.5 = 1.33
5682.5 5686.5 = 1.24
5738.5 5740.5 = 1.39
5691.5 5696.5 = 1.28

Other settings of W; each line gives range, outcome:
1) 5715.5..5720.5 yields 1.26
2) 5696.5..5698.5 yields 1.31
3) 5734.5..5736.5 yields 1.29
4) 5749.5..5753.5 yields 1.43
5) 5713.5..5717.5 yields 1.21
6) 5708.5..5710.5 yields 1.15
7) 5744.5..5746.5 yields 1.54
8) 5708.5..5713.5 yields 1.16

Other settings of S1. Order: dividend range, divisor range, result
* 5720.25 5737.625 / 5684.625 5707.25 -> 0.96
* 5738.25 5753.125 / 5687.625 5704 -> 1.14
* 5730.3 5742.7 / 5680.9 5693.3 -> 1.04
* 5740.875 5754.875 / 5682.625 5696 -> 1.17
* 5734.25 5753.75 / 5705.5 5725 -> 1.18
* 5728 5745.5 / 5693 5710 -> 1.04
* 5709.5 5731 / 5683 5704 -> 0.95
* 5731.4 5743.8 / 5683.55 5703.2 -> 1.04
